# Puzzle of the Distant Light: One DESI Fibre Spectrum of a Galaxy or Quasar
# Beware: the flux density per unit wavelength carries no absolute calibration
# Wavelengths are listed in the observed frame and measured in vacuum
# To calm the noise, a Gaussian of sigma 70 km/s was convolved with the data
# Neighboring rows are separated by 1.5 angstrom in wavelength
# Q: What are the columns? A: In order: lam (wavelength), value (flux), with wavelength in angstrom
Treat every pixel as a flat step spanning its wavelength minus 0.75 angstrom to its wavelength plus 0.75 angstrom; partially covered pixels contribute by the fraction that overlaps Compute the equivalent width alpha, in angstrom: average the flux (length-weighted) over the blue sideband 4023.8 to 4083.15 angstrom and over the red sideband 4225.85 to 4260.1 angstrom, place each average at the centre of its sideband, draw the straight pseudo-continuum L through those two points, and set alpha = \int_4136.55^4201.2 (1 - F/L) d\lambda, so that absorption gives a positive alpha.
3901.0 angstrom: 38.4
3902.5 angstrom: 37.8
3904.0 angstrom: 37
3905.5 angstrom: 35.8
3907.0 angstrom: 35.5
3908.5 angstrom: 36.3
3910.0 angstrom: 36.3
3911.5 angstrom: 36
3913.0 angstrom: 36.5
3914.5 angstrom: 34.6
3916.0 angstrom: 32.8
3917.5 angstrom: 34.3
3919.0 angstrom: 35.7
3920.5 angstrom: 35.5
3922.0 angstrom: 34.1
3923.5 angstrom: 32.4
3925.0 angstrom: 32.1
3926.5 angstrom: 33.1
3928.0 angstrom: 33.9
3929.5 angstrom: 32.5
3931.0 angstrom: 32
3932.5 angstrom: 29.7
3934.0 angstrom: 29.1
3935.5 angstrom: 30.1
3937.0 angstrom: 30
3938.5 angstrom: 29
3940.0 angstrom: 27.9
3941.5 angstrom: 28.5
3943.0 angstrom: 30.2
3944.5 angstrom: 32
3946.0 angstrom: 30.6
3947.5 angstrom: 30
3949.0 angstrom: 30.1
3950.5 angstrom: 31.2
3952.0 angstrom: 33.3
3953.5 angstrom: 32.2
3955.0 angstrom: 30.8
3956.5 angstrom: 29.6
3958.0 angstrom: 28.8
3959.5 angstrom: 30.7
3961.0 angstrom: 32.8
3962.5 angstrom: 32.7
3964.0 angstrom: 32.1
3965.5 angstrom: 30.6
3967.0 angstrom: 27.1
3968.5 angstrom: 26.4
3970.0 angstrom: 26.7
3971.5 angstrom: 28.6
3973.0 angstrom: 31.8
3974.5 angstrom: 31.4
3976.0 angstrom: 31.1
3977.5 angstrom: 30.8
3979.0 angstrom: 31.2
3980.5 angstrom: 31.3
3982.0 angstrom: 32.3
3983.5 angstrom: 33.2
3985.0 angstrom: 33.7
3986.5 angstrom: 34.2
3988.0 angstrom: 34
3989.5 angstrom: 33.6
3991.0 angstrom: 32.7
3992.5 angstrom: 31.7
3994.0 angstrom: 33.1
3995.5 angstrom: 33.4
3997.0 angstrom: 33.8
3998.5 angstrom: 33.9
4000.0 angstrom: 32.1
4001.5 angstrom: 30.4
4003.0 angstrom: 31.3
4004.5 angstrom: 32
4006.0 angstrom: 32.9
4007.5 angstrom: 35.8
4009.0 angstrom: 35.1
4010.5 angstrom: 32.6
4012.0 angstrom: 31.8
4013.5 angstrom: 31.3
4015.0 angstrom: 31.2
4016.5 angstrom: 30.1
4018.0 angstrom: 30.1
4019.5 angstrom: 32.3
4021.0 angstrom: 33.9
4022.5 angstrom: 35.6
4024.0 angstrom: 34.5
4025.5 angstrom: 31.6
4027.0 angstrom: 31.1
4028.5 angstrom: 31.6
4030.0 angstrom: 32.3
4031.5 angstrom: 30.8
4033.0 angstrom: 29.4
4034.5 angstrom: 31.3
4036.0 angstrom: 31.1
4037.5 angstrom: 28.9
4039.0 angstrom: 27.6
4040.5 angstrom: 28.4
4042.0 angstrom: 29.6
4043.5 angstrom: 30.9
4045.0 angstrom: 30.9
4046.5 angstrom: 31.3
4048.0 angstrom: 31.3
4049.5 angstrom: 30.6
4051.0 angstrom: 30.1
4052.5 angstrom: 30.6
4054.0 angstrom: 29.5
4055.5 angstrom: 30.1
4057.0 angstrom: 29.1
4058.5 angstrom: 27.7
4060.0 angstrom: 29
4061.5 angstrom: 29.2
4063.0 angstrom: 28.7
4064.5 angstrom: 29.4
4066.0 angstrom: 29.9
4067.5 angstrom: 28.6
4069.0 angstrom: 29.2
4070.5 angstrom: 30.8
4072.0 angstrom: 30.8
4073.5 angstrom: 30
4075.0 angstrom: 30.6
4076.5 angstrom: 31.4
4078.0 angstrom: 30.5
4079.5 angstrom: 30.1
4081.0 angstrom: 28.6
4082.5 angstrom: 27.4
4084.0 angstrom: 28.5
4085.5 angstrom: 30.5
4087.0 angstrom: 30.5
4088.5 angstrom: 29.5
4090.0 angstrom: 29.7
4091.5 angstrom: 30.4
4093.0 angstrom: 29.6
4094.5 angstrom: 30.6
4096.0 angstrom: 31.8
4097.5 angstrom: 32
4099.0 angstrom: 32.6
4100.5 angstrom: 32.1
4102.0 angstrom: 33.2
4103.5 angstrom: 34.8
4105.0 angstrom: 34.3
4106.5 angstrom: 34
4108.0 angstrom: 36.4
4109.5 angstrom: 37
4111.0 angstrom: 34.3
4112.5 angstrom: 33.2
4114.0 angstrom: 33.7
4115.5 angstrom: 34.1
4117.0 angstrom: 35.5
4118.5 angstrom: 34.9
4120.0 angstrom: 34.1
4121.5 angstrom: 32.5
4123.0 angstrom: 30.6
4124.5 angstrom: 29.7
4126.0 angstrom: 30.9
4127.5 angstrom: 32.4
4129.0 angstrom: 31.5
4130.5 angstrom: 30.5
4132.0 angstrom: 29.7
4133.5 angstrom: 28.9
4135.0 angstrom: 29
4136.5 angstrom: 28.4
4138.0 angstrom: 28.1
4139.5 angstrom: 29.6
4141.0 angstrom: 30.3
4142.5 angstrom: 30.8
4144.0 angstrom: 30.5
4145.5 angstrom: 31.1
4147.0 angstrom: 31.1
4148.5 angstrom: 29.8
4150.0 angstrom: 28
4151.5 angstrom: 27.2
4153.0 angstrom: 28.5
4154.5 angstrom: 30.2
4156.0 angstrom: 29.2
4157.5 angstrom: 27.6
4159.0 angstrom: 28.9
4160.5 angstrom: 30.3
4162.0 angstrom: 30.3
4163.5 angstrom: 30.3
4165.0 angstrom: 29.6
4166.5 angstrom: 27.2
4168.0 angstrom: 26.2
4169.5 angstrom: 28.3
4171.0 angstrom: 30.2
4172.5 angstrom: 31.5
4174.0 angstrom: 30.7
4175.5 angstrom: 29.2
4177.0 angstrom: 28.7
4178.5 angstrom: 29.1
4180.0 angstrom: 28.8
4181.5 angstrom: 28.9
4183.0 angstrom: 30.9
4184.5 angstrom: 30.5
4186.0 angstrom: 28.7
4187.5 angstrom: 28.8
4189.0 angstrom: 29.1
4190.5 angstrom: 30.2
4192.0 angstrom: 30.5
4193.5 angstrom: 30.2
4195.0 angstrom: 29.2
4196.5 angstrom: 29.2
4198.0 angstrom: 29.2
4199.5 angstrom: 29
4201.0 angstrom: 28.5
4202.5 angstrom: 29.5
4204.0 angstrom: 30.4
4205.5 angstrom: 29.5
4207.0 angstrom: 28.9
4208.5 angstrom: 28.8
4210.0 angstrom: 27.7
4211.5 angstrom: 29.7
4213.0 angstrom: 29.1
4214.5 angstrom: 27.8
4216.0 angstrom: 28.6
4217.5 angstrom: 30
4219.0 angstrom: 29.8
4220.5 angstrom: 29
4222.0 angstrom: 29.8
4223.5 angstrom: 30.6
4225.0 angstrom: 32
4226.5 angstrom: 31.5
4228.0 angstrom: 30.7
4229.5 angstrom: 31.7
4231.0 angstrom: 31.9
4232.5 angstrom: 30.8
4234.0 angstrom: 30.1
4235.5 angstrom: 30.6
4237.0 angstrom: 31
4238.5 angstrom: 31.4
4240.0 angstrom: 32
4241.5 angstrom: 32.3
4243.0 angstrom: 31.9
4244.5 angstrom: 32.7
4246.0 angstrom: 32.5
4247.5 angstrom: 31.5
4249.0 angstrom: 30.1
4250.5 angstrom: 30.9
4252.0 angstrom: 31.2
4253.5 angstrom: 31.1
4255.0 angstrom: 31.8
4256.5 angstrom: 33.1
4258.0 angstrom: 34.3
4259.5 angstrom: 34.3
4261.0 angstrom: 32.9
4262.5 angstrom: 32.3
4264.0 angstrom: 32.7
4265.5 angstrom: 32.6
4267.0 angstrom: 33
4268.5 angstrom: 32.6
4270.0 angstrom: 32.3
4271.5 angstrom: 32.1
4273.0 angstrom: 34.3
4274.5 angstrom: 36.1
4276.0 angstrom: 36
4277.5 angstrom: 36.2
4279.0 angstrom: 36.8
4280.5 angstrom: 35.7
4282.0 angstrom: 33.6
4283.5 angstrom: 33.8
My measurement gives 3.5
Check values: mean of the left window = 30.1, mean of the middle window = 29.4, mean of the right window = 31.7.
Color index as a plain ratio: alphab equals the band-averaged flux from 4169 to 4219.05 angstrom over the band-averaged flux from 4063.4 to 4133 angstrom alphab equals 0.93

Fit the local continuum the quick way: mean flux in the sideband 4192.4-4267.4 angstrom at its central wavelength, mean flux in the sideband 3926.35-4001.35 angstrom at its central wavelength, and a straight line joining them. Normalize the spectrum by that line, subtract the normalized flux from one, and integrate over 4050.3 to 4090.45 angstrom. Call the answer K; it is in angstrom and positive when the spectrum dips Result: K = 1.82 angstrom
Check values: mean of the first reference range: 31.2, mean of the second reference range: 30.8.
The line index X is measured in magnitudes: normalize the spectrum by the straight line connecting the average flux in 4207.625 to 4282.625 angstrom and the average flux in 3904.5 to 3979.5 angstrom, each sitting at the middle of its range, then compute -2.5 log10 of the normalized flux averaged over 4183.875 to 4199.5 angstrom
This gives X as 0.08 mag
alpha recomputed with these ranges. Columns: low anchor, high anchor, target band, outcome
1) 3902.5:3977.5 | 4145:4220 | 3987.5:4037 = -1.9 angstrom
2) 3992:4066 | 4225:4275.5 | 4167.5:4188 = 1.6 angstrom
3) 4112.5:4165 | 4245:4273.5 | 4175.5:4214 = 2.6 angstrom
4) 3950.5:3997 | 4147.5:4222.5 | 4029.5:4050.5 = 0.3 angstrom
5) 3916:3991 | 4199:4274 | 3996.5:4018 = -0.7 angstrom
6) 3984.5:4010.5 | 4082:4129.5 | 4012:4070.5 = 4.1 angstrom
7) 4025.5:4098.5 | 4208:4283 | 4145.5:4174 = 1.6 angstrom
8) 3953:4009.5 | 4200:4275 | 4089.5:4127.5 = -1.7 angstrom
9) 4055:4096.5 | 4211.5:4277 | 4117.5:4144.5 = -0.3 angstrom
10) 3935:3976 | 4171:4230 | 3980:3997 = -1.7 angstrom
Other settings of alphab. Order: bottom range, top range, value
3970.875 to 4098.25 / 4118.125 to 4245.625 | 0.96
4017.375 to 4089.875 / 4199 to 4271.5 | 1.02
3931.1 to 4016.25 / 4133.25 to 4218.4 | 0.94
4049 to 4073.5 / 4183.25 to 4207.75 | 1.00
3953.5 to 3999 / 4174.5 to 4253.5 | 0.96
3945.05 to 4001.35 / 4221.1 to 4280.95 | 1.03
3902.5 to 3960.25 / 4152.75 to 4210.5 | 0.90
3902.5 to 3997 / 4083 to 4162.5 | 0.97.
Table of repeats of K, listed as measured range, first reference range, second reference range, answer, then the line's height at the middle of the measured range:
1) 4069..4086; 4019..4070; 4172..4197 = 0.2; 30.3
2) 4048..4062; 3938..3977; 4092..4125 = 1.1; 32.2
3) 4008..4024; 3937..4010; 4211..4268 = -0.6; 31.4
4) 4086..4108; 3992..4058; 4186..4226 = -0.9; 30.7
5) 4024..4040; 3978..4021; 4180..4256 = 0.7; 32.2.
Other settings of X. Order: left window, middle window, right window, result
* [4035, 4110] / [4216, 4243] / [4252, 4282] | 0.07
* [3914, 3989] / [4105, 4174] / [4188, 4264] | 0.00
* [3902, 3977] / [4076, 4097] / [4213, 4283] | 0.07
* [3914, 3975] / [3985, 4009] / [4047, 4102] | -0.08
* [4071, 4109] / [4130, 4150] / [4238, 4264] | 0.06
